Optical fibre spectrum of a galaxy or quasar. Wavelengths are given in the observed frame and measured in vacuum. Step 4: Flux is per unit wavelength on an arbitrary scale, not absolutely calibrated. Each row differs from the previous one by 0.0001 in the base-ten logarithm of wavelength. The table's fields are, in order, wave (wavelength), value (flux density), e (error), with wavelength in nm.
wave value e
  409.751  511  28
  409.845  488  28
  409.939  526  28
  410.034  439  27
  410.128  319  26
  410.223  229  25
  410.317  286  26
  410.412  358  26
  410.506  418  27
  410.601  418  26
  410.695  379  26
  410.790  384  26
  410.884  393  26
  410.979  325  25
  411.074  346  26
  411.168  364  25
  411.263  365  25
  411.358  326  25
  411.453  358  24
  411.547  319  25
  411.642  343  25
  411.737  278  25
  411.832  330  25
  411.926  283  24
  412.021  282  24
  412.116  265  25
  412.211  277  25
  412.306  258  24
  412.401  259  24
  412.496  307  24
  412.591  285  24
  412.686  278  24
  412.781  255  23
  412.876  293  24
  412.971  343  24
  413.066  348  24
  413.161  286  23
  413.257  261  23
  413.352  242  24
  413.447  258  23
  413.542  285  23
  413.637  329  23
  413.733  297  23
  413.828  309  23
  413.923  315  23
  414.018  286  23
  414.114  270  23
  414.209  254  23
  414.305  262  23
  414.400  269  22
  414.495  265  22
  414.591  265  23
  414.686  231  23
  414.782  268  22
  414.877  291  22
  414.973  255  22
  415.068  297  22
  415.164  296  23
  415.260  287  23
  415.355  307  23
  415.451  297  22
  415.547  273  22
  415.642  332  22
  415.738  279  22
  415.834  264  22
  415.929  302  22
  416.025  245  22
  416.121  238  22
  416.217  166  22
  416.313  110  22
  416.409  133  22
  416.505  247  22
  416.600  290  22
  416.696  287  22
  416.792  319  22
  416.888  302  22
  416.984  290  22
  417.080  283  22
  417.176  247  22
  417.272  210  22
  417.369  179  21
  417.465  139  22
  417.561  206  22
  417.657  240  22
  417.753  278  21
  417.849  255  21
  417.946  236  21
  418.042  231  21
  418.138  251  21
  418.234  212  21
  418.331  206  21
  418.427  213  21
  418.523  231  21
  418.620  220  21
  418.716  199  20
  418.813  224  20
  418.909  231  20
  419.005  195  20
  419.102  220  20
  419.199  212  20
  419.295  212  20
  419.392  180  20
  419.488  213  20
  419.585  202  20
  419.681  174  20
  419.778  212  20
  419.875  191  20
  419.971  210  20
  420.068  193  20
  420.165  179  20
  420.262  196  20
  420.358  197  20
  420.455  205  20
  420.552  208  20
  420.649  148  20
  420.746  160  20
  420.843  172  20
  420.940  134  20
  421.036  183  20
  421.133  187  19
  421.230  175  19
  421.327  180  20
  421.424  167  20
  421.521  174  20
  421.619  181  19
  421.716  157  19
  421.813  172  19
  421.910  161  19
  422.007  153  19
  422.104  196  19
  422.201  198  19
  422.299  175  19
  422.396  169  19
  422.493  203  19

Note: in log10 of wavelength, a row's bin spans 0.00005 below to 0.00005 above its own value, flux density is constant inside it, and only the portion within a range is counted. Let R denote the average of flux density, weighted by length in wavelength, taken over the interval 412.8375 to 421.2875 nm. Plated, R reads 239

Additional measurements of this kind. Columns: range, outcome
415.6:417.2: 255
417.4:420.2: 213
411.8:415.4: 283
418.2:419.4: 213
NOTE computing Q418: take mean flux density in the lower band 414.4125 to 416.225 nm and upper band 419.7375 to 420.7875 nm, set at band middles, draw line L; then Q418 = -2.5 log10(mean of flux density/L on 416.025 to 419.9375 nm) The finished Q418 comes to 0.03 mag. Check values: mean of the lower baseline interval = 274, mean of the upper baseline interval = 191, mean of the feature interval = 222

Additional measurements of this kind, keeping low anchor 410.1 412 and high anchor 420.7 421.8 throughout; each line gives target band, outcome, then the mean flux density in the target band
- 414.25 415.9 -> -0.02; 279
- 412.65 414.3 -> 0.04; 288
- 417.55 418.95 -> -0.04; 229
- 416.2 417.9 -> 0.03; 233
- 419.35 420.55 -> -0.03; 197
